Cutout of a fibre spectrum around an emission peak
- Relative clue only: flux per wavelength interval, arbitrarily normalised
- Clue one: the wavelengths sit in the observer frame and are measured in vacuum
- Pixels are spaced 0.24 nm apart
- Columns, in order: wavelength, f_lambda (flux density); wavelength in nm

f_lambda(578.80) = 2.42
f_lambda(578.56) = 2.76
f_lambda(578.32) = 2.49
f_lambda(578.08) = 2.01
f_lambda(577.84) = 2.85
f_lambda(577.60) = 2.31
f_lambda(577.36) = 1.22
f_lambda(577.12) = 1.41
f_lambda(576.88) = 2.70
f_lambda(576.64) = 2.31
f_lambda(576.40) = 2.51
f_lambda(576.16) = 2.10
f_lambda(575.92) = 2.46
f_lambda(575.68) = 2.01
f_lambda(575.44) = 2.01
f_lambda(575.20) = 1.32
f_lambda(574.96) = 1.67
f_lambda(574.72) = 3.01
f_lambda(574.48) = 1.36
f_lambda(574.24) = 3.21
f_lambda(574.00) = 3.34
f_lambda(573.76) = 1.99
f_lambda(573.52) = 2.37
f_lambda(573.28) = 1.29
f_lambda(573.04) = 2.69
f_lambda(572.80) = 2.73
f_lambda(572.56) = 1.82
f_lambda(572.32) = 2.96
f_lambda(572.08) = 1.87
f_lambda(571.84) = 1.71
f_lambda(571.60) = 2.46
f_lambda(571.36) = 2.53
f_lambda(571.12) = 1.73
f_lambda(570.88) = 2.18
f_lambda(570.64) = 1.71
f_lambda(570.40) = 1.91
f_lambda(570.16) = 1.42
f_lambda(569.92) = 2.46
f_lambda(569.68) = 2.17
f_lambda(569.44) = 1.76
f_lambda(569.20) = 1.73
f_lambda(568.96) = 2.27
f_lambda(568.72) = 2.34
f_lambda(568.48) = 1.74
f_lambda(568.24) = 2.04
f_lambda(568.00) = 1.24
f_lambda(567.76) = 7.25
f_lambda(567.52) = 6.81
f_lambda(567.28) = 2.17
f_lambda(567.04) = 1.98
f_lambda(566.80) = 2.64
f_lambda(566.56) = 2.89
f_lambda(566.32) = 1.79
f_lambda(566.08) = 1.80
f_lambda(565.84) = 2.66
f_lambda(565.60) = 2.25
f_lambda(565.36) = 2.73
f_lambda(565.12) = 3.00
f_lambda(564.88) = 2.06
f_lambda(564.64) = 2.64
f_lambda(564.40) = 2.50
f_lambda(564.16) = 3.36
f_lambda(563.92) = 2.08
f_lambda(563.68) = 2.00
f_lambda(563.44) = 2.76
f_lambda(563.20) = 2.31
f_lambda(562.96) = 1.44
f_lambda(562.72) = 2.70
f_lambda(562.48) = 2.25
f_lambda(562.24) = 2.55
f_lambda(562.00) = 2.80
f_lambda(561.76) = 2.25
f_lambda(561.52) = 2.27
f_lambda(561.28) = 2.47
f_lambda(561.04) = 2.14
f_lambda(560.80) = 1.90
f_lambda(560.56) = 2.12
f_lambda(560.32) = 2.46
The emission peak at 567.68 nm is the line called H-beta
